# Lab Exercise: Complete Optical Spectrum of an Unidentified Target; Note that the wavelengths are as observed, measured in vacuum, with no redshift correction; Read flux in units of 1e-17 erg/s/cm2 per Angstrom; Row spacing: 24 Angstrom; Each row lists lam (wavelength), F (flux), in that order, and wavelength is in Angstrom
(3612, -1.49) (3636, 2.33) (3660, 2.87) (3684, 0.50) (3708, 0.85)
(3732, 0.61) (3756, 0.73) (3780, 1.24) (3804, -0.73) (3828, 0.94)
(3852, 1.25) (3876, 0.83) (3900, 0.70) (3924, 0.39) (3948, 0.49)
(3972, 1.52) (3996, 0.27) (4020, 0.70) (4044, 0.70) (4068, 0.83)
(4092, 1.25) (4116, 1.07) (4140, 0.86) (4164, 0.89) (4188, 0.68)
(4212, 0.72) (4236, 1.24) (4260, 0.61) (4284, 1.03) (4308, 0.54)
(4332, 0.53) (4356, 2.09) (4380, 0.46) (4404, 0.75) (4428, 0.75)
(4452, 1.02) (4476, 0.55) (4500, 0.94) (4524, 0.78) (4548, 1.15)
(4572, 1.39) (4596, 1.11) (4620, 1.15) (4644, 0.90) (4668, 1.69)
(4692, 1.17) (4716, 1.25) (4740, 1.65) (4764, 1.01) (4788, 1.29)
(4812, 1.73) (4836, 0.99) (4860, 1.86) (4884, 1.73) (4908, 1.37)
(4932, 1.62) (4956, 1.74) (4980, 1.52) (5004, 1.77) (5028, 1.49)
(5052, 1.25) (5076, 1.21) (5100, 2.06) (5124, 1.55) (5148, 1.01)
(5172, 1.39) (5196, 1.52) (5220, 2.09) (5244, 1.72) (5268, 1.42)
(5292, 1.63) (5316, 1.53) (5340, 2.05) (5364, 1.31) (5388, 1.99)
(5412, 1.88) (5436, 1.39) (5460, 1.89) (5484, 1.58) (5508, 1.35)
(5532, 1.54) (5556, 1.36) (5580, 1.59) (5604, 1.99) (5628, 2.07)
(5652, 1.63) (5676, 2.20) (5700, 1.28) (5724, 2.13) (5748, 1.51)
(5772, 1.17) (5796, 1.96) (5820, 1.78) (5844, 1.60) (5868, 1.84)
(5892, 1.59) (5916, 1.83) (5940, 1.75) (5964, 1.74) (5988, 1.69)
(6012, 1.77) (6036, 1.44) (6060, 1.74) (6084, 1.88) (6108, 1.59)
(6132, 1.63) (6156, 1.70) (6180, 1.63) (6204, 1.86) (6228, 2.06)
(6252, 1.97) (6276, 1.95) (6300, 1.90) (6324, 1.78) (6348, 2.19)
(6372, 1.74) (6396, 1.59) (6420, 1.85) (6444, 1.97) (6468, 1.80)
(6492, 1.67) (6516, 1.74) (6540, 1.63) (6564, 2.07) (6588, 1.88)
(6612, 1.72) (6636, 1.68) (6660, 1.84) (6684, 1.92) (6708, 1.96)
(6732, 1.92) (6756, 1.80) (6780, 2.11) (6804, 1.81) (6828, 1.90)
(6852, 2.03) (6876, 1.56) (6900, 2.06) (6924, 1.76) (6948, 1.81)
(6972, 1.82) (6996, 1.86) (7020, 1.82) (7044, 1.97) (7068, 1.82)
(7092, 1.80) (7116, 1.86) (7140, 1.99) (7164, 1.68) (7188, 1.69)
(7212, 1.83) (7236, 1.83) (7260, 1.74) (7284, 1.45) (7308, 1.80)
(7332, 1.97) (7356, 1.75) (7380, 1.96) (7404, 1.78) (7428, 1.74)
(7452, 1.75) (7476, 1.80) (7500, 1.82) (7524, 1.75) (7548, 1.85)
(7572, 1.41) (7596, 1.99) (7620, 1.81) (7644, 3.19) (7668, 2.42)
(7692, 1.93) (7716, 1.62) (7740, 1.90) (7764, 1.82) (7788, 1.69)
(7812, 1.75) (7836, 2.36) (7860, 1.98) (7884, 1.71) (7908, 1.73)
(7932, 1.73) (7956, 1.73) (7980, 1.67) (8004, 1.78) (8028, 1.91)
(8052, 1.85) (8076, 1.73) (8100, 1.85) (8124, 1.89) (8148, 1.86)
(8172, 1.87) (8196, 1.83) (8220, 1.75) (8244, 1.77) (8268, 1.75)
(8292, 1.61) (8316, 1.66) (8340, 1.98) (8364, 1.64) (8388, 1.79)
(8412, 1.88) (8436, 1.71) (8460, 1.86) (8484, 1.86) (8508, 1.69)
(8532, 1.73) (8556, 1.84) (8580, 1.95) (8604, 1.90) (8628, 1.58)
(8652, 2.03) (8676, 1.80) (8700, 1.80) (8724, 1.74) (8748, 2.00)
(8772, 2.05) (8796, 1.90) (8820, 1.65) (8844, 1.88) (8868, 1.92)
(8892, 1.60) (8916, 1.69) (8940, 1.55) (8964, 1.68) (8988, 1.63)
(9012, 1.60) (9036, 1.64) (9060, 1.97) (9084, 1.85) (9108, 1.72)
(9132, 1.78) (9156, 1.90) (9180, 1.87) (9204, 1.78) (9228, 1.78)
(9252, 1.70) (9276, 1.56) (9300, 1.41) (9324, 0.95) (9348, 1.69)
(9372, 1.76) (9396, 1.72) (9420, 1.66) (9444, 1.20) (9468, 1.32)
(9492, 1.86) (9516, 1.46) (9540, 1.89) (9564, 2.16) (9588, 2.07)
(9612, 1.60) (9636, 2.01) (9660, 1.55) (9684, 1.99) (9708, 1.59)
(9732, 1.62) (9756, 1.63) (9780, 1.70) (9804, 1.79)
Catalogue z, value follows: 0.17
